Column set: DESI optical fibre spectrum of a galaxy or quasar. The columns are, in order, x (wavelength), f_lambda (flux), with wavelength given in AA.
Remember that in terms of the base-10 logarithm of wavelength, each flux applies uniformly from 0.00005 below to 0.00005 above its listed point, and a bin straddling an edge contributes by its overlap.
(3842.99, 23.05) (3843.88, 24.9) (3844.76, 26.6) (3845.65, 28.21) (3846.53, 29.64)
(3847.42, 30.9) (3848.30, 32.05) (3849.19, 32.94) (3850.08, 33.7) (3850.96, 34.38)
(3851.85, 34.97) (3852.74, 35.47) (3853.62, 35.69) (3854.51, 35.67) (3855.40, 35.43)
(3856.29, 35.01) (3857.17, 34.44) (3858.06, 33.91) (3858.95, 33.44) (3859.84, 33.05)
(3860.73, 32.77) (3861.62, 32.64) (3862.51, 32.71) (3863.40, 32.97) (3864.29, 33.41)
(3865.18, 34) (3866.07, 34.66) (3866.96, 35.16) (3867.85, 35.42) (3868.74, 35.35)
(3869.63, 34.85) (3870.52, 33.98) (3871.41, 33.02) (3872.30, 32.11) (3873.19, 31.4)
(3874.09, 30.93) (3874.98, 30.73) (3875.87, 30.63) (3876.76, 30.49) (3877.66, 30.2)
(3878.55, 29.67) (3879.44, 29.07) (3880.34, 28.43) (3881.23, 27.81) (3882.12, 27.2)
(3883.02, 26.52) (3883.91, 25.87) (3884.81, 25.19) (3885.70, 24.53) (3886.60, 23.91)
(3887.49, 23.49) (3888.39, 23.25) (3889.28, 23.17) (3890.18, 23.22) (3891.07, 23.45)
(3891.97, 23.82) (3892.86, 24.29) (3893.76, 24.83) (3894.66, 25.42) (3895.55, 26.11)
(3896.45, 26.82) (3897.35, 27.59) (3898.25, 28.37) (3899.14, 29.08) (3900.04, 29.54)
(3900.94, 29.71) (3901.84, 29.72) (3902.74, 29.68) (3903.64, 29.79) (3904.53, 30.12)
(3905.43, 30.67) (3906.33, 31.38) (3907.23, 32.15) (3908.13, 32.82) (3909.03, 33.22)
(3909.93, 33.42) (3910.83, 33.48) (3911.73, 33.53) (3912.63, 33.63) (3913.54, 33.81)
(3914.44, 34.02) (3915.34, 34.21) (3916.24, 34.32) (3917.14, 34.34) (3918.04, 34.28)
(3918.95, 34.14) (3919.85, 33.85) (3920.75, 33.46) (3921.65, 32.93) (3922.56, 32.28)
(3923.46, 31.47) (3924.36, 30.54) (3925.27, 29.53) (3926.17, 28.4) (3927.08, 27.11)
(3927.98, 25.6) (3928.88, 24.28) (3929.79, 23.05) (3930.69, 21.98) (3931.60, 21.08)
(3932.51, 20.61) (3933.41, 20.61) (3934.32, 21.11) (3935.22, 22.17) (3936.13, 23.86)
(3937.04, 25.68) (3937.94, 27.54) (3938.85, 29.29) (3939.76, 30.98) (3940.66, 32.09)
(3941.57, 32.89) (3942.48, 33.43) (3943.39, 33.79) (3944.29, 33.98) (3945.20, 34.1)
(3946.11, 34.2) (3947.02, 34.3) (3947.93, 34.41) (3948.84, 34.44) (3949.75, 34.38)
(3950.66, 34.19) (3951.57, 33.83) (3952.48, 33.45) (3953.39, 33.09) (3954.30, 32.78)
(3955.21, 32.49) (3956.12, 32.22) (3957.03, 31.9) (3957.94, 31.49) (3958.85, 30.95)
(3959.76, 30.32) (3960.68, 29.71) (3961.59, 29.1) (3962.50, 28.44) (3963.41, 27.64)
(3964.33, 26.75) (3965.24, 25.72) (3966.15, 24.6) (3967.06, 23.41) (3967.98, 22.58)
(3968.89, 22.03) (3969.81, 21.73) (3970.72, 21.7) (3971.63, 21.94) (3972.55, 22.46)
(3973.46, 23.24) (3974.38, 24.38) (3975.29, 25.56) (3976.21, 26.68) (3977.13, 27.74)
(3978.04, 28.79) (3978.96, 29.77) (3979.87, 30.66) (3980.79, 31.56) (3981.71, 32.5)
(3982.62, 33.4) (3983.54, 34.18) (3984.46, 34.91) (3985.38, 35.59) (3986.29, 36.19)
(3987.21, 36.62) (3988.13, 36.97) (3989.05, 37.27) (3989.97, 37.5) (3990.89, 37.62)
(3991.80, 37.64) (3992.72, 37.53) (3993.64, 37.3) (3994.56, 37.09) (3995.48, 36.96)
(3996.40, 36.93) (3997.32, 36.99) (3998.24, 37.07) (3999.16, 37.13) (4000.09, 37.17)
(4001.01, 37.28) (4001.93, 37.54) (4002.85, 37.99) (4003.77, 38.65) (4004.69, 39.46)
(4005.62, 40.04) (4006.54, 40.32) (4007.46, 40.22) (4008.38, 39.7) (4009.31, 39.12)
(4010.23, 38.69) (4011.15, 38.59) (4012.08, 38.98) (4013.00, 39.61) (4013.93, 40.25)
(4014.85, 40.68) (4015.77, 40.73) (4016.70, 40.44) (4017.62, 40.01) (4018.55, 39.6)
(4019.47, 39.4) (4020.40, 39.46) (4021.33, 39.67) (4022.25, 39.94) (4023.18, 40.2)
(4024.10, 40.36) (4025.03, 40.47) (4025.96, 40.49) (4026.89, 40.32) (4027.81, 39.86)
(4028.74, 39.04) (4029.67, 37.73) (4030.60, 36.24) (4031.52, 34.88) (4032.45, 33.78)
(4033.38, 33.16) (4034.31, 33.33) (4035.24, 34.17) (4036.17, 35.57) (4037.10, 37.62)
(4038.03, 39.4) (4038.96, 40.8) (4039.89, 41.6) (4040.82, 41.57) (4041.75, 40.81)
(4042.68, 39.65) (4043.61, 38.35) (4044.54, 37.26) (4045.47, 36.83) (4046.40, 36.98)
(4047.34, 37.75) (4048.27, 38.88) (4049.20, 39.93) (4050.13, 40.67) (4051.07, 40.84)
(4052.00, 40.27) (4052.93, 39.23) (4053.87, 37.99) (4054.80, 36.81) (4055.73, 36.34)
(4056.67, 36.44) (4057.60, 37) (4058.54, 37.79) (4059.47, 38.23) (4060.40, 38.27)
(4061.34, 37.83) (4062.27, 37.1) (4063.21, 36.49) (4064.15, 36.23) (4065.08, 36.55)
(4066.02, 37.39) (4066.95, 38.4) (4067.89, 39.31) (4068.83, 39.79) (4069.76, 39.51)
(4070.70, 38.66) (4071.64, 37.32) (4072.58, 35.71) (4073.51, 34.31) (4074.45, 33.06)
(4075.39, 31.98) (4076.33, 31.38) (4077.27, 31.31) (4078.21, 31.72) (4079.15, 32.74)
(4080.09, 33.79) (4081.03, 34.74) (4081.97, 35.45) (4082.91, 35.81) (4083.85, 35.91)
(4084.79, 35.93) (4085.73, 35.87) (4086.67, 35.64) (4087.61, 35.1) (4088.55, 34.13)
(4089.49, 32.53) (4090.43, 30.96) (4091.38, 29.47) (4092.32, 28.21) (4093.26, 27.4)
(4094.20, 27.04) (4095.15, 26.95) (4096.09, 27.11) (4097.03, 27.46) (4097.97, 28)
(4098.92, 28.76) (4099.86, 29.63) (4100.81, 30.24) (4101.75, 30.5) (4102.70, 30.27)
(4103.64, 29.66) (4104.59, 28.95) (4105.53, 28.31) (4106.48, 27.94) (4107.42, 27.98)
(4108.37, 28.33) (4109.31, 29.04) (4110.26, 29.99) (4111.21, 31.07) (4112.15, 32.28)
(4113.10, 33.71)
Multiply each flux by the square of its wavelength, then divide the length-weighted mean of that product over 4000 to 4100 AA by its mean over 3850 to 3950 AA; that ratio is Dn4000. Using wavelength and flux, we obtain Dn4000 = 1.3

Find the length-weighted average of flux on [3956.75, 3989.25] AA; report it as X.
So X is 28.8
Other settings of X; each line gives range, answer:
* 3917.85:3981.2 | 28.7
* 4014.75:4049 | 38.6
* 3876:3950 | 29.1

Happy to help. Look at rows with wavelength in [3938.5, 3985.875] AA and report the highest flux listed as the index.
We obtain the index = 35.59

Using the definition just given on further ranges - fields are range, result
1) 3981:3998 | 37.64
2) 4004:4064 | 41.6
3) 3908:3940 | 34.34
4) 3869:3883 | 34.85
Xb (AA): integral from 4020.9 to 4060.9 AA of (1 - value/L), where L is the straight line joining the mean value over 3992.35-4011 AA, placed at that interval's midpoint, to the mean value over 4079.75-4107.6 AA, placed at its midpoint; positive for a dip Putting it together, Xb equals -3.64 AA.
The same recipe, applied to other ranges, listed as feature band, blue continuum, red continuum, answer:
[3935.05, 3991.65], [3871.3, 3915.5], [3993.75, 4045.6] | 6.35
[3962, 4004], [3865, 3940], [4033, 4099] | 1.03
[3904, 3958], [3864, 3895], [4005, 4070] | 1.98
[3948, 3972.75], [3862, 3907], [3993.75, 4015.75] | 4.38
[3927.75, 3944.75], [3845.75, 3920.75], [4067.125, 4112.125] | 2.54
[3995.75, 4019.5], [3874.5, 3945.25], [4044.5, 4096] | -4.36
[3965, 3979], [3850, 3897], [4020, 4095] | 3.88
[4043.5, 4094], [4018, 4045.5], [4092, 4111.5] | -4.00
